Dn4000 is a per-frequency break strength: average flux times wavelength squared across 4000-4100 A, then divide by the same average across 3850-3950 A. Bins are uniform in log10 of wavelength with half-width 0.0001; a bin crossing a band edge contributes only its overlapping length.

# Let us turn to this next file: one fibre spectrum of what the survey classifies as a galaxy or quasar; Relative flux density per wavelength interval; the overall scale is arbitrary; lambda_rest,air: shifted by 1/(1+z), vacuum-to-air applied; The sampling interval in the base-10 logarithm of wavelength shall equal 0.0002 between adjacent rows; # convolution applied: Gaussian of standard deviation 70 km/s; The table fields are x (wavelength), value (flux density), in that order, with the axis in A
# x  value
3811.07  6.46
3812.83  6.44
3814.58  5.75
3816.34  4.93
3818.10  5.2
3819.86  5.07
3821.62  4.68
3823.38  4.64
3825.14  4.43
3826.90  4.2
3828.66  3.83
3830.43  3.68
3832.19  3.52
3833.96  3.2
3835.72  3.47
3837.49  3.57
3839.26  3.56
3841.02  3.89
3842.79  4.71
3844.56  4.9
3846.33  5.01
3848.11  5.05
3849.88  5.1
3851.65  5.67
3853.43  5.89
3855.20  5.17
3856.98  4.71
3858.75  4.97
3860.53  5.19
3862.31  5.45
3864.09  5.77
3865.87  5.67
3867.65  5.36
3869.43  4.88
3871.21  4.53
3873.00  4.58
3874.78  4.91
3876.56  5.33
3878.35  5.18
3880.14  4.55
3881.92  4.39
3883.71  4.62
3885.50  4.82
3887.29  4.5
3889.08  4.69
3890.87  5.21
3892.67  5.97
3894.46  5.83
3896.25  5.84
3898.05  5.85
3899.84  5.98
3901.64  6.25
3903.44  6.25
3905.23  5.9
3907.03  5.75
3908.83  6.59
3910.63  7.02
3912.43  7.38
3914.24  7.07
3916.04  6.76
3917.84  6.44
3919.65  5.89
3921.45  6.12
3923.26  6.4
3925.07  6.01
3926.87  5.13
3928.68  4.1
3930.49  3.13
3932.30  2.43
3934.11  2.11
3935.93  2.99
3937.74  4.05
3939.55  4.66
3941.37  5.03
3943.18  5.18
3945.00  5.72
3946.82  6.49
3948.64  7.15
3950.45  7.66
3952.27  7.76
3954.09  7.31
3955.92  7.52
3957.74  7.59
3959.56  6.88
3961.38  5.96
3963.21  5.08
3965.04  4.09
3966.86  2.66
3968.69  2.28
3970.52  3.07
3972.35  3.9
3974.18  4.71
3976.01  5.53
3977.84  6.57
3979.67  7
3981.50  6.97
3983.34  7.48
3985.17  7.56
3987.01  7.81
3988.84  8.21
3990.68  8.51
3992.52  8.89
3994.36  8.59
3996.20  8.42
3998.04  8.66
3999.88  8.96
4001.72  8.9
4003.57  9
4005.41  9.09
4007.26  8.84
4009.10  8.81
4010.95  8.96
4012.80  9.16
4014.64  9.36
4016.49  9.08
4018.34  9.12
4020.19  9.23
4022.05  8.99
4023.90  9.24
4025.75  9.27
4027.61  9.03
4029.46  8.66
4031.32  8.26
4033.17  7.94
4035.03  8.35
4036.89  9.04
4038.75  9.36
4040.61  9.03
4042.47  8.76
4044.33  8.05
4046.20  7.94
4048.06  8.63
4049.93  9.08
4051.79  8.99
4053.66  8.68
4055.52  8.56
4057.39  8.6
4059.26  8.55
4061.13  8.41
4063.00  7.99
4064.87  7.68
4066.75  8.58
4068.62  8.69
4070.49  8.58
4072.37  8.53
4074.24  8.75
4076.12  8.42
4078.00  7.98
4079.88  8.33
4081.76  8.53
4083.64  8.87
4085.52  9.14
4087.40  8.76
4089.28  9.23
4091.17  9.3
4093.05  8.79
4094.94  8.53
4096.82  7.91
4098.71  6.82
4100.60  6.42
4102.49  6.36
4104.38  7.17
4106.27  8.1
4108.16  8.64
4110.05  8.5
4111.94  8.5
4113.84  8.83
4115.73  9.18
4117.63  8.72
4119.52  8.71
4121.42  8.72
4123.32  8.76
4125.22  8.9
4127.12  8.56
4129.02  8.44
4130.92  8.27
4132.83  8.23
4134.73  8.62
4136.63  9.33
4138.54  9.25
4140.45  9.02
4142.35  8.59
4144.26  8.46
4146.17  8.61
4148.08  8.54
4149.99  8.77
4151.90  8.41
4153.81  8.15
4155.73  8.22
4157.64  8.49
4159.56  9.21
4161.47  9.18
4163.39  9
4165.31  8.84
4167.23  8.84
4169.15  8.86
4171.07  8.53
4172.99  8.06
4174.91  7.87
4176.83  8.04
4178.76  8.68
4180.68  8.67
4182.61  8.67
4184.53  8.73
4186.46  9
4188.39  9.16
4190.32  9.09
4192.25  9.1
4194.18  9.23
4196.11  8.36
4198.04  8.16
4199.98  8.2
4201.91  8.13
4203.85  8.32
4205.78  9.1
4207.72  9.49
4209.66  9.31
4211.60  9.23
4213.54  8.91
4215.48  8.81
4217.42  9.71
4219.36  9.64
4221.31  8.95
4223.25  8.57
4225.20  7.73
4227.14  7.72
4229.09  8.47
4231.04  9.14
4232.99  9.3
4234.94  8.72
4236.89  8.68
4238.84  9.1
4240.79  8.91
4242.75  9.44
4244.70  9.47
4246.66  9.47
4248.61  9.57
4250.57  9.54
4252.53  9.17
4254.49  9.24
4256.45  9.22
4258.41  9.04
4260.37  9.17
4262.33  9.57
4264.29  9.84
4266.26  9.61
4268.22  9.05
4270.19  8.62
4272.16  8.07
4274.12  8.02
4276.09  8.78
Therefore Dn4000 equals 1.8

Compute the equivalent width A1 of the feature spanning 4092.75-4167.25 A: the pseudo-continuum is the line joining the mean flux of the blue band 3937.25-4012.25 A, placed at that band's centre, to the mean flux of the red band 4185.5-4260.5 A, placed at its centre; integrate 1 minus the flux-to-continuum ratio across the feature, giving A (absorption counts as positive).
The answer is -2.8 A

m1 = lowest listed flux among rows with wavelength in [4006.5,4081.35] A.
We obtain 7.68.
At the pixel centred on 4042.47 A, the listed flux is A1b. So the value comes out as 8.76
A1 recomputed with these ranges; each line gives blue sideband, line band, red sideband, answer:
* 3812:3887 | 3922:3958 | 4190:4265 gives 2.55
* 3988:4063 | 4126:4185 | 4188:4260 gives 1.83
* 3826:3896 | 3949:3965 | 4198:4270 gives -2.62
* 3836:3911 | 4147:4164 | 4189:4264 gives -0.90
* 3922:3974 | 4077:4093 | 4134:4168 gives -2.55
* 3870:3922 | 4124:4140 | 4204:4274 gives -1.43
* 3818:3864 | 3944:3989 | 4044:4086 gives 4.55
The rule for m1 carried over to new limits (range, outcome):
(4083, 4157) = 6.36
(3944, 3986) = 2.28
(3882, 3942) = 2.11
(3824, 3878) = 3.2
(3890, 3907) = 5.21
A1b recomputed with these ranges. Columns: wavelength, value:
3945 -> 5.72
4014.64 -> 9.36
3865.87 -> 5.67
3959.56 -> 6.88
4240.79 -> 8.91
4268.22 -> 9.05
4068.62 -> 8.69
